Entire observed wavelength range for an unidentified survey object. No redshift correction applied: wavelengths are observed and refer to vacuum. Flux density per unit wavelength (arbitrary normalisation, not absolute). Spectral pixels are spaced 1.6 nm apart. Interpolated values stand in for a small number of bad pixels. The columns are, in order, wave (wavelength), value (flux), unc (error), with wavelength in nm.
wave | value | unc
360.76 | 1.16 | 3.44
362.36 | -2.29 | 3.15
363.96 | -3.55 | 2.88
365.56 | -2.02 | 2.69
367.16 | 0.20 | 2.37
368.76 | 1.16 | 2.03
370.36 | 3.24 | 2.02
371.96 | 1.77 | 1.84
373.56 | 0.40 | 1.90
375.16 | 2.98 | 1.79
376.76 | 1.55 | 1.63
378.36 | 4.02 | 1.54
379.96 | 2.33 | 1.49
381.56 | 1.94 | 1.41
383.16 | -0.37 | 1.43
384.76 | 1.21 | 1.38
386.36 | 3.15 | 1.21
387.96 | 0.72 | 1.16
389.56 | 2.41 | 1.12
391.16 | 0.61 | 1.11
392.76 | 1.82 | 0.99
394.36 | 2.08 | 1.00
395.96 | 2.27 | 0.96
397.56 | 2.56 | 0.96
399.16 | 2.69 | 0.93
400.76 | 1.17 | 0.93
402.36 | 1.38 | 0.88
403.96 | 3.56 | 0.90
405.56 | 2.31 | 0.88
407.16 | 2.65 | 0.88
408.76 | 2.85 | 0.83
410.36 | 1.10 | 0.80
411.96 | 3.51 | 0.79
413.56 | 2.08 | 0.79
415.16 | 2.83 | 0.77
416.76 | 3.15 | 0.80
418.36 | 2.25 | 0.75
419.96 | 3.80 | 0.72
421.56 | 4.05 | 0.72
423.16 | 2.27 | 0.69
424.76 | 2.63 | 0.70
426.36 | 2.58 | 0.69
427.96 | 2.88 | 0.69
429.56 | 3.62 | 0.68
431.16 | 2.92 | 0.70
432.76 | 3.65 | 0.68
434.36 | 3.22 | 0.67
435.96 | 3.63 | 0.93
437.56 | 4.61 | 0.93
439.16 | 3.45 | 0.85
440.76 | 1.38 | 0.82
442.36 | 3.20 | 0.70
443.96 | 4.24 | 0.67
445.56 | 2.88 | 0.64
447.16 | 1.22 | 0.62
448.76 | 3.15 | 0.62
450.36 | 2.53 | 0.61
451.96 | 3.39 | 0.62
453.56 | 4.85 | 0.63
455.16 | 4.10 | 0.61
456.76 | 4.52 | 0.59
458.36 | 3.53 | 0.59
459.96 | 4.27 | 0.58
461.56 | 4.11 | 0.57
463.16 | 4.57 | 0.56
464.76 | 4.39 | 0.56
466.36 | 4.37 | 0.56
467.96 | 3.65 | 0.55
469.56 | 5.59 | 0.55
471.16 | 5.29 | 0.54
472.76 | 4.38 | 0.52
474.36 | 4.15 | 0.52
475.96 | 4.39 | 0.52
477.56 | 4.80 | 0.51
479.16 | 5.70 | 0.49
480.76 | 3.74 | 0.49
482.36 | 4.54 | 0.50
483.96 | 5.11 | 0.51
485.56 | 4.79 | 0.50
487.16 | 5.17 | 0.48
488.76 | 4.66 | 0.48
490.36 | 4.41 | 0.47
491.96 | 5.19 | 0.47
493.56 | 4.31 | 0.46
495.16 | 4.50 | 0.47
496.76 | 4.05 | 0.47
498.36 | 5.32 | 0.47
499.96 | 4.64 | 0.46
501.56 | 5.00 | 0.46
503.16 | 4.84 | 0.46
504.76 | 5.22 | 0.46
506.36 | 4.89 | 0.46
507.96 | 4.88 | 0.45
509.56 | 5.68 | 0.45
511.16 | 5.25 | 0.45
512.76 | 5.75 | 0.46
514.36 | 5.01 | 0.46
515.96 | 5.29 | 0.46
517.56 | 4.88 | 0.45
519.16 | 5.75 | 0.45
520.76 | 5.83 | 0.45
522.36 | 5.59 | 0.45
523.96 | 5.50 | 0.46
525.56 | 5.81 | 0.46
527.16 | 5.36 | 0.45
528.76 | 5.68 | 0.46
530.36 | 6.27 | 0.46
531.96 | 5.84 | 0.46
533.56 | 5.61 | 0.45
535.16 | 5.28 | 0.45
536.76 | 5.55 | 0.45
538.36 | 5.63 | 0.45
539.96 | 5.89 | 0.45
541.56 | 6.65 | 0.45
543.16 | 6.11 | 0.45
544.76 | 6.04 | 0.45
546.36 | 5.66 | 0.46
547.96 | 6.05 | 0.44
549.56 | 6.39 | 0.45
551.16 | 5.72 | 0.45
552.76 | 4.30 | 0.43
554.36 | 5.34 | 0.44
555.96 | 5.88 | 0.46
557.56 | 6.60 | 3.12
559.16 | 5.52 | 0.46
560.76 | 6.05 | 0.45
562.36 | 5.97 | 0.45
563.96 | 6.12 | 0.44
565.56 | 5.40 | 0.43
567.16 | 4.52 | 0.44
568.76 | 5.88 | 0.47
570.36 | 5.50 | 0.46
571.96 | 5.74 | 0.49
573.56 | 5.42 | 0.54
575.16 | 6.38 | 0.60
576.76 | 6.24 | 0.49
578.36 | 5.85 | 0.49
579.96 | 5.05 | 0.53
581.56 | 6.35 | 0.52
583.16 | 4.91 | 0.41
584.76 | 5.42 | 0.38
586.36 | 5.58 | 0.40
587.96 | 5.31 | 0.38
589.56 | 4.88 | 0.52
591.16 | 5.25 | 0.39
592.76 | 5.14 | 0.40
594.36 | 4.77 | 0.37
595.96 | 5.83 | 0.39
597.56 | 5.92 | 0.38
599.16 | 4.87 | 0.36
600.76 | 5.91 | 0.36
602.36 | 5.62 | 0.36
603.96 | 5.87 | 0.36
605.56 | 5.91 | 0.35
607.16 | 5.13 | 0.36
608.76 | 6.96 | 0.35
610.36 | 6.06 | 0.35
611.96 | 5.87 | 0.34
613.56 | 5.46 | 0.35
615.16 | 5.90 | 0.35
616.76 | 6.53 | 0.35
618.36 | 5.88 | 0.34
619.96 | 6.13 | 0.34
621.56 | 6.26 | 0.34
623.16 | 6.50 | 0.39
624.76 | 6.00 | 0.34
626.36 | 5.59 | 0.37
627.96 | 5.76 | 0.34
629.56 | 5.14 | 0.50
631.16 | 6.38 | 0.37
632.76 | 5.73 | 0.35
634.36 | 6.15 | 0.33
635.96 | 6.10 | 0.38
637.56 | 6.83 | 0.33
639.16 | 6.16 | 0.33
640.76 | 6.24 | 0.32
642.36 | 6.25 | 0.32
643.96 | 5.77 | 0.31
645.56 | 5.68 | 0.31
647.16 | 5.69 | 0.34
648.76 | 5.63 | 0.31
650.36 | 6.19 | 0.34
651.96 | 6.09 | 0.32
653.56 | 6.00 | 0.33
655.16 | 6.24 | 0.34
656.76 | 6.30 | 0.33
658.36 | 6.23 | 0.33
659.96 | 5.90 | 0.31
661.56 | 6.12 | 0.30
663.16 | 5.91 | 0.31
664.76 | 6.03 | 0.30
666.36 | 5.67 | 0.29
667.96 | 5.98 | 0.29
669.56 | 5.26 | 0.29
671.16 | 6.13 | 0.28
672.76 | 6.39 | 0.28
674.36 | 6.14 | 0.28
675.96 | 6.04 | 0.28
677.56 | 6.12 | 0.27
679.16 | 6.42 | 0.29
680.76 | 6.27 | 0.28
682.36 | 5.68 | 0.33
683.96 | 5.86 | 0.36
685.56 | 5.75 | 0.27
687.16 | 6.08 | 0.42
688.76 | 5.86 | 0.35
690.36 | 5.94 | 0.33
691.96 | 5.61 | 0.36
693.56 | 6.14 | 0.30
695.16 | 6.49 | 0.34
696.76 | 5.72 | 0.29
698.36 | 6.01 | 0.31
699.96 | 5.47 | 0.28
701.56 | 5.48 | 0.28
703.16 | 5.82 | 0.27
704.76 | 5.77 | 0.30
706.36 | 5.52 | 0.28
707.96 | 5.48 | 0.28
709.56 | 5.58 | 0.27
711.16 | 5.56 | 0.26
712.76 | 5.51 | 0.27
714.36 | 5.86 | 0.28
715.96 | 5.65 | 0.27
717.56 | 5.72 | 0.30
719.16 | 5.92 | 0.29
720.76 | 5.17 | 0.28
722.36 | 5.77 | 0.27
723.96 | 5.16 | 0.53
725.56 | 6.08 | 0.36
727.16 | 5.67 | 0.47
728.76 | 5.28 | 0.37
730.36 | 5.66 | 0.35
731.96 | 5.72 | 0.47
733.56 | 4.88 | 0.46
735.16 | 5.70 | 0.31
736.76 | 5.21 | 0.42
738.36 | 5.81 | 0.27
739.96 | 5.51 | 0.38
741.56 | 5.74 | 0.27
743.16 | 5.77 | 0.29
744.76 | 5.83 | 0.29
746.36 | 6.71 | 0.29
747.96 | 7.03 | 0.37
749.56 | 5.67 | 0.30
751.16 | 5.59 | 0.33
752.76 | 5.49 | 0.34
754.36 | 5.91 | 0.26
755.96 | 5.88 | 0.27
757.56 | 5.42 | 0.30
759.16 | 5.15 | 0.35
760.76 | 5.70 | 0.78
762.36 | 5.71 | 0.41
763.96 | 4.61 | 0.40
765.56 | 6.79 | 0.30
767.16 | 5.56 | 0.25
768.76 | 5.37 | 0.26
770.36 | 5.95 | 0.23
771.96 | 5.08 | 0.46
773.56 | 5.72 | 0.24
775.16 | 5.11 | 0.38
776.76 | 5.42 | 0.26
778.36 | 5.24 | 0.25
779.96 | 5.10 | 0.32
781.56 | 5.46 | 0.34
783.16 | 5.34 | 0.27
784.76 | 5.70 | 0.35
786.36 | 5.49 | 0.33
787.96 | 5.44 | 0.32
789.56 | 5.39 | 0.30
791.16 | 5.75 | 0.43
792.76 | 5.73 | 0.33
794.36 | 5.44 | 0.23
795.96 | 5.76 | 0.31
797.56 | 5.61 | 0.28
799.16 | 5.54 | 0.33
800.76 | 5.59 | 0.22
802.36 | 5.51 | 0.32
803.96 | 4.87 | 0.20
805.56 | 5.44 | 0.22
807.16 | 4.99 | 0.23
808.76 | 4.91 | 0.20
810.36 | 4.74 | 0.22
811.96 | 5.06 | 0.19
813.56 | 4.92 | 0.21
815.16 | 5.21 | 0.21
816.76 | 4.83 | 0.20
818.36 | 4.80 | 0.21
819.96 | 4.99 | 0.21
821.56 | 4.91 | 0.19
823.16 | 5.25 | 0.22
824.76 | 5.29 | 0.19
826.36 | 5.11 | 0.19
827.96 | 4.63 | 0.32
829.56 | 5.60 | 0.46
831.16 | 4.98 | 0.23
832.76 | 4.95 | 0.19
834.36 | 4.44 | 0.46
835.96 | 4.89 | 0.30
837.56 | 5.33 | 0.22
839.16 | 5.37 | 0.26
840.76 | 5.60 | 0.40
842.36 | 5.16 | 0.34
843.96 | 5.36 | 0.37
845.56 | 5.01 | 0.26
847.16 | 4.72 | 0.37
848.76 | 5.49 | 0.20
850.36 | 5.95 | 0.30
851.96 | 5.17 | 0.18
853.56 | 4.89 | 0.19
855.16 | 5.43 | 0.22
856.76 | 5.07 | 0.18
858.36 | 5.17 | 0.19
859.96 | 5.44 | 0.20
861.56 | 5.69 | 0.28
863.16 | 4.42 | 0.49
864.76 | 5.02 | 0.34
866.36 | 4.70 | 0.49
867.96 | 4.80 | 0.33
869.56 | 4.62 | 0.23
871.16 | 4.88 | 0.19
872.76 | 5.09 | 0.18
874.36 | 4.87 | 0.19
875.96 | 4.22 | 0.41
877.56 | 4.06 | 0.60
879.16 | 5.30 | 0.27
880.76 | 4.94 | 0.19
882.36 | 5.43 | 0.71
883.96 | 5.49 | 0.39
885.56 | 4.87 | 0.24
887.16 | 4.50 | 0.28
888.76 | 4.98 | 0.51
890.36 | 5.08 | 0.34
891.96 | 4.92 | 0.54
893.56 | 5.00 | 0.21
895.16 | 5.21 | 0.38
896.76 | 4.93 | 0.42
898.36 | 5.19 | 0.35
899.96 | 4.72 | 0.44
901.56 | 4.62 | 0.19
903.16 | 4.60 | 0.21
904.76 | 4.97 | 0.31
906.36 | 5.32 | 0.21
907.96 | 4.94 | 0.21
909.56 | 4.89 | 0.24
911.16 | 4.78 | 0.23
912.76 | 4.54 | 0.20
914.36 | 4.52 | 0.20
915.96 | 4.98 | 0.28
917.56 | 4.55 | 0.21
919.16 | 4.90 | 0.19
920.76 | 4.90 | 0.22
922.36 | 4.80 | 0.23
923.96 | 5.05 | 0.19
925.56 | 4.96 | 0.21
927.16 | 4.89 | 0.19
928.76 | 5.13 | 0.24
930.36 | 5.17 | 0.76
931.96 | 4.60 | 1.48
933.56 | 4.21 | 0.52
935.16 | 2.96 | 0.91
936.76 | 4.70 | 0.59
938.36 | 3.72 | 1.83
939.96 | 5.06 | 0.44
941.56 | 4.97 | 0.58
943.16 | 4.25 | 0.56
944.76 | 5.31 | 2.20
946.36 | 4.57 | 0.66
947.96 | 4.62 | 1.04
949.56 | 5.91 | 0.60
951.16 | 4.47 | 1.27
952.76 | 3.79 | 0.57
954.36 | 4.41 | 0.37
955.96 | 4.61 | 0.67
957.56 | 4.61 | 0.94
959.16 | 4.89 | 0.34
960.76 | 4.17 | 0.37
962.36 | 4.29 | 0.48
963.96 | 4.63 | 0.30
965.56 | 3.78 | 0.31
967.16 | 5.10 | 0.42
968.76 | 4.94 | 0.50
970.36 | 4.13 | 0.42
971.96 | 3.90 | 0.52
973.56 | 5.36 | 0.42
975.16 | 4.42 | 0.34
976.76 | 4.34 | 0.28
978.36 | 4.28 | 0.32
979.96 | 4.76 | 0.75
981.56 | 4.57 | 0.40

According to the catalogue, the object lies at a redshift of 0.14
